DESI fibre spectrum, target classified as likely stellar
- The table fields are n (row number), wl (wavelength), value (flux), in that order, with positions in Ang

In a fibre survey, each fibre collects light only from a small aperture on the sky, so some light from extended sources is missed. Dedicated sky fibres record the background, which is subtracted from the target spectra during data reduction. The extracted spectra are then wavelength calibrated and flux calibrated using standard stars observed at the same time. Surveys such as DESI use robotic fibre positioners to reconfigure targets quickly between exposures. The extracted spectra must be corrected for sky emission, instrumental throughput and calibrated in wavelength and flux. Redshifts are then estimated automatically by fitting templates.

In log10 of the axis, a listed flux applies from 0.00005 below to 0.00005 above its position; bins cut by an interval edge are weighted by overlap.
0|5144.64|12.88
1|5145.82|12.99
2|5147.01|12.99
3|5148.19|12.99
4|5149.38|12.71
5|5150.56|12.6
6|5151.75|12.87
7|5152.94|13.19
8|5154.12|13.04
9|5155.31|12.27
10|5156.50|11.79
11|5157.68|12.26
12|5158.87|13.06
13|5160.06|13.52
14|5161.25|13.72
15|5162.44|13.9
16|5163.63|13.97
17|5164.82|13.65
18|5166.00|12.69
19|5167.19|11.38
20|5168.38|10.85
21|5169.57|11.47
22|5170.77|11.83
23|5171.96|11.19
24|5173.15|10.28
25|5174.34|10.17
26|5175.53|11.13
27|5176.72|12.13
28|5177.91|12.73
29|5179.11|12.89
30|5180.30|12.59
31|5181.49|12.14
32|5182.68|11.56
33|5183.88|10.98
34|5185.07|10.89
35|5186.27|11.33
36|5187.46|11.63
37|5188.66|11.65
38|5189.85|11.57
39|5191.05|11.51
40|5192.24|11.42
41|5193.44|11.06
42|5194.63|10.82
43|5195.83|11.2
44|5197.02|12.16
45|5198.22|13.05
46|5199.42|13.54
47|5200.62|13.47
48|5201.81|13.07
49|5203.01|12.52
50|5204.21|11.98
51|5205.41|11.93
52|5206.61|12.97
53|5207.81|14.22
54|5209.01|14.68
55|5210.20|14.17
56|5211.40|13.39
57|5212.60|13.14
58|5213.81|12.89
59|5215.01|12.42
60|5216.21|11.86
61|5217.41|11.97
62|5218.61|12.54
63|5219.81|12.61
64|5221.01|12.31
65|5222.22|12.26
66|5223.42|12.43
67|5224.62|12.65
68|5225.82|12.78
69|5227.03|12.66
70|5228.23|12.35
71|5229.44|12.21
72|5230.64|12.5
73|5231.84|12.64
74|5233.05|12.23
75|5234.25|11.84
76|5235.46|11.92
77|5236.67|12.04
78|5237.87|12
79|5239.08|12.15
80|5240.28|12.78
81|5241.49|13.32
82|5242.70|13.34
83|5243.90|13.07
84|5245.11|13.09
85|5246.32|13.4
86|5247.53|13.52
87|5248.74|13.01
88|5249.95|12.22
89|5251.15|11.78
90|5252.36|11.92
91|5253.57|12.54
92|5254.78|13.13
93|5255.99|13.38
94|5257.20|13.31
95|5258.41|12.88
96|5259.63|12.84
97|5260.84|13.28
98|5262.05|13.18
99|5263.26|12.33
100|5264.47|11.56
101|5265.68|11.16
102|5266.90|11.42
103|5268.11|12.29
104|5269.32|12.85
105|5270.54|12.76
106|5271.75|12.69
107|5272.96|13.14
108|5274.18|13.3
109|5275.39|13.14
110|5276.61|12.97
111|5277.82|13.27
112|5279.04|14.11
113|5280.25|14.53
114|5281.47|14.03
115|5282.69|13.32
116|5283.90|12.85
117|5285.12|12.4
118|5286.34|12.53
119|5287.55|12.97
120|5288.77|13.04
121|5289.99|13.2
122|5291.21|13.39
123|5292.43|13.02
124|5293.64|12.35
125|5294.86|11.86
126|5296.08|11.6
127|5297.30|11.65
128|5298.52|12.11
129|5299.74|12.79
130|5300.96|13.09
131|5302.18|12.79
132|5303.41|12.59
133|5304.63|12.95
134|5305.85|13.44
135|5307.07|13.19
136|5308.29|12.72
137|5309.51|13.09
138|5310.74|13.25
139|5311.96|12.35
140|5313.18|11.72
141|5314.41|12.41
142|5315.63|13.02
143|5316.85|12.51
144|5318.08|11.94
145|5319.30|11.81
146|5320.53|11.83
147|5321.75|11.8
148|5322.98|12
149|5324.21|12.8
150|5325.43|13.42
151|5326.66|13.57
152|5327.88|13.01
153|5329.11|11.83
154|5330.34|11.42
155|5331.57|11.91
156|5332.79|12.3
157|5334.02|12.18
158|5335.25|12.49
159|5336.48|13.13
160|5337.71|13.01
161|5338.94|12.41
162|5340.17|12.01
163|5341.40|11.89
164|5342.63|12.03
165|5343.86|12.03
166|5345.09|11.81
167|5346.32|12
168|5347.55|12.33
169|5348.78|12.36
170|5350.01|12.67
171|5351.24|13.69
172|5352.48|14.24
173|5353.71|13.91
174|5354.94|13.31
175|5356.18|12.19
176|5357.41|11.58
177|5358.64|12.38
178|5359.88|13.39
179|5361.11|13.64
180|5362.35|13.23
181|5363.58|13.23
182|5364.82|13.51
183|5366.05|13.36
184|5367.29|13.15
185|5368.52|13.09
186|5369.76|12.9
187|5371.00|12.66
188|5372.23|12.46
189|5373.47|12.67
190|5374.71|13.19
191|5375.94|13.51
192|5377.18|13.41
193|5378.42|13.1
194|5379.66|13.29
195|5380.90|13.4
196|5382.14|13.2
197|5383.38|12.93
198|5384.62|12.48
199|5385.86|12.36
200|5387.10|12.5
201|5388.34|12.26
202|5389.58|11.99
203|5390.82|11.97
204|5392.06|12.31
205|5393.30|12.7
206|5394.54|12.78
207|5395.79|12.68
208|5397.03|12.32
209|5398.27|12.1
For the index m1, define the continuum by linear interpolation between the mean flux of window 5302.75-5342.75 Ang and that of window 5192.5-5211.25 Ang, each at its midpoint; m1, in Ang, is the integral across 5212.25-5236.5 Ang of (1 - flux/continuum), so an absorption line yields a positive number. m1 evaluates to 0.5 Ang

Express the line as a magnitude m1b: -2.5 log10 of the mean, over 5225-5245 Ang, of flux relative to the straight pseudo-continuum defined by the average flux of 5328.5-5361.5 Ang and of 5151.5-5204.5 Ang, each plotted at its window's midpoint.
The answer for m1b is -0.02 mag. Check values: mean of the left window 12.1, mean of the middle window 12.5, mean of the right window 12.5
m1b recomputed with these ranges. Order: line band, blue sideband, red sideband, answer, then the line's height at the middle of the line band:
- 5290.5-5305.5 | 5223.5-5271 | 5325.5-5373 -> 0.01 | 12.6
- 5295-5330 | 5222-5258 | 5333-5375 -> 0.02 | 12.7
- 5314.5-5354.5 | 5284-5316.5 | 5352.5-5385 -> 0.03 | 12.9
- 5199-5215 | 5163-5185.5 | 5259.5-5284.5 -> -0.09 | 12.2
